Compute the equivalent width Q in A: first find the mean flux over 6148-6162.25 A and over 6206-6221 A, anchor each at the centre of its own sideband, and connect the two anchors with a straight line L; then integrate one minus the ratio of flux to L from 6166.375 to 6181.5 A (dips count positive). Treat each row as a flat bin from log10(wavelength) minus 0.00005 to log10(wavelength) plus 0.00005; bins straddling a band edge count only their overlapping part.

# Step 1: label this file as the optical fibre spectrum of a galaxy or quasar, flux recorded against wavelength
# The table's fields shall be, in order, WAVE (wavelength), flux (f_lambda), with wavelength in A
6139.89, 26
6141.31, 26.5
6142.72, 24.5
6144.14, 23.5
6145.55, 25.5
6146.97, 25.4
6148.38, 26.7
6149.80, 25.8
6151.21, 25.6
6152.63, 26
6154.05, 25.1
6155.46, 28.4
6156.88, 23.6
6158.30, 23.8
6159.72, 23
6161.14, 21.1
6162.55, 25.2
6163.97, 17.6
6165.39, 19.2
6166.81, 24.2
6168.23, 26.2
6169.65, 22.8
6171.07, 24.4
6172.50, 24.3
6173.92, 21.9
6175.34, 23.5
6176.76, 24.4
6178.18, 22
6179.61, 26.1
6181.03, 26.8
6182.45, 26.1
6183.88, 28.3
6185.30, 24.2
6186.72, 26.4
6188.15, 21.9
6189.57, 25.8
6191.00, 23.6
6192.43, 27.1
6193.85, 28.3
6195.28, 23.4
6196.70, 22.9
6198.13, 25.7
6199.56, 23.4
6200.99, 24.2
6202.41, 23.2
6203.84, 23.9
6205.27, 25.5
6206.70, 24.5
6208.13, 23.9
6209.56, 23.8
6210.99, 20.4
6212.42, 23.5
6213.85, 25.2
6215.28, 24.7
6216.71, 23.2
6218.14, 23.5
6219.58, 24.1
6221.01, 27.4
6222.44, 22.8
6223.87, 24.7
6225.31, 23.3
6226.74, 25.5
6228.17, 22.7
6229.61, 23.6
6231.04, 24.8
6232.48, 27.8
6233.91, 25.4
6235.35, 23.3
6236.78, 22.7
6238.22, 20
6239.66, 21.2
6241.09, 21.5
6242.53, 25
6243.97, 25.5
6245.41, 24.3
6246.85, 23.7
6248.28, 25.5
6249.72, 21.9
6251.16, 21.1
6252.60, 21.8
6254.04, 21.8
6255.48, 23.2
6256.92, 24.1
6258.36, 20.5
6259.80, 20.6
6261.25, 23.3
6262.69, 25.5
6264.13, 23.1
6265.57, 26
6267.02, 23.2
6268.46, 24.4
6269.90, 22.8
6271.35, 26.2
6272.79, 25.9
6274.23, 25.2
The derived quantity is 0.2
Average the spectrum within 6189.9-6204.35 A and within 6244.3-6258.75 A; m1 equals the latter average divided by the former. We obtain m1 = 0.9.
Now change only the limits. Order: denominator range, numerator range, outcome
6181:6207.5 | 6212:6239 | 0.97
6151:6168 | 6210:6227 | 1.02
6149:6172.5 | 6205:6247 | 1.00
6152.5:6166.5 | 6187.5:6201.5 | 1.06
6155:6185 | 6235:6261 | 0.95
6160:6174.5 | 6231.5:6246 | 1.04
